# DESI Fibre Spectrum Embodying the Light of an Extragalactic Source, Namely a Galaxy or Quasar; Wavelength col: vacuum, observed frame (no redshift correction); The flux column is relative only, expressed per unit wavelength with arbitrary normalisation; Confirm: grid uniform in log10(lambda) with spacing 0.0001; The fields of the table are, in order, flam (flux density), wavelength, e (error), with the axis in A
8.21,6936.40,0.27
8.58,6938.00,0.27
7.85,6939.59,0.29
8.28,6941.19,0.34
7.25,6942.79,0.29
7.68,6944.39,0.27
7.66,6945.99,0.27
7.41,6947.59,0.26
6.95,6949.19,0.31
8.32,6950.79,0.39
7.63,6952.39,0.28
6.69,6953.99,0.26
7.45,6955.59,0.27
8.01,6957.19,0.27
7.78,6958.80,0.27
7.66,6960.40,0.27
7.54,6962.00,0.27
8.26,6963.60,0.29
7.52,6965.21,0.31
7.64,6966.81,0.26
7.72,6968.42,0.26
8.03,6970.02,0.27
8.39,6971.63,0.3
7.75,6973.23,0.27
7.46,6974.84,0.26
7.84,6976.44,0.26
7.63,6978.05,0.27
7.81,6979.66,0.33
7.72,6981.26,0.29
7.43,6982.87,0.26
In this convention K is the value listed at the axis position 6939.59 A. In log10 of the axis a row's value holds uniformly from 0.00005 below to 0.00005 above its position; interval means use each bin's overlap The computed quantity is 7.85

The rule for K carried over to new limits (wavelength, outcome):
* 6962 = 7.54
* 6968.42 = 7.72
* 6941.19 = 8.28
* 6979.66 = 7.81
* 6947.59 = 7.41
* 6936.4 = 8.21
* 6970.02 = 8.03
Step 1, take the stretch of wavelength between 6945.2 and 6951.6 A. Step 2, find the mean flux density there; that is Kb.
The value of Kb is 7.59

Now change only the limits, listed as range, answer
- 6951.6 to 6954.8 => 7.16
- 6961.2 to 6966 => 7.77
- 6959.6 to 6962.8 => 7.61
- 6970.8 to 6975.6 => 7.87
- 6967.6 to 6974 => 7.97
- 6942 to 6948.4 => 7.5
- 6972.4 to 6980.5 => 7.71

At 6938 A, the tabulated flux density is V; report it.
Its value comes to 8.58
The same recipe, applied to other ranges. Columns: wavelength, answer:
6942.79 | 7.25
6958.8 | 7.78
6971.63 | 8.39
